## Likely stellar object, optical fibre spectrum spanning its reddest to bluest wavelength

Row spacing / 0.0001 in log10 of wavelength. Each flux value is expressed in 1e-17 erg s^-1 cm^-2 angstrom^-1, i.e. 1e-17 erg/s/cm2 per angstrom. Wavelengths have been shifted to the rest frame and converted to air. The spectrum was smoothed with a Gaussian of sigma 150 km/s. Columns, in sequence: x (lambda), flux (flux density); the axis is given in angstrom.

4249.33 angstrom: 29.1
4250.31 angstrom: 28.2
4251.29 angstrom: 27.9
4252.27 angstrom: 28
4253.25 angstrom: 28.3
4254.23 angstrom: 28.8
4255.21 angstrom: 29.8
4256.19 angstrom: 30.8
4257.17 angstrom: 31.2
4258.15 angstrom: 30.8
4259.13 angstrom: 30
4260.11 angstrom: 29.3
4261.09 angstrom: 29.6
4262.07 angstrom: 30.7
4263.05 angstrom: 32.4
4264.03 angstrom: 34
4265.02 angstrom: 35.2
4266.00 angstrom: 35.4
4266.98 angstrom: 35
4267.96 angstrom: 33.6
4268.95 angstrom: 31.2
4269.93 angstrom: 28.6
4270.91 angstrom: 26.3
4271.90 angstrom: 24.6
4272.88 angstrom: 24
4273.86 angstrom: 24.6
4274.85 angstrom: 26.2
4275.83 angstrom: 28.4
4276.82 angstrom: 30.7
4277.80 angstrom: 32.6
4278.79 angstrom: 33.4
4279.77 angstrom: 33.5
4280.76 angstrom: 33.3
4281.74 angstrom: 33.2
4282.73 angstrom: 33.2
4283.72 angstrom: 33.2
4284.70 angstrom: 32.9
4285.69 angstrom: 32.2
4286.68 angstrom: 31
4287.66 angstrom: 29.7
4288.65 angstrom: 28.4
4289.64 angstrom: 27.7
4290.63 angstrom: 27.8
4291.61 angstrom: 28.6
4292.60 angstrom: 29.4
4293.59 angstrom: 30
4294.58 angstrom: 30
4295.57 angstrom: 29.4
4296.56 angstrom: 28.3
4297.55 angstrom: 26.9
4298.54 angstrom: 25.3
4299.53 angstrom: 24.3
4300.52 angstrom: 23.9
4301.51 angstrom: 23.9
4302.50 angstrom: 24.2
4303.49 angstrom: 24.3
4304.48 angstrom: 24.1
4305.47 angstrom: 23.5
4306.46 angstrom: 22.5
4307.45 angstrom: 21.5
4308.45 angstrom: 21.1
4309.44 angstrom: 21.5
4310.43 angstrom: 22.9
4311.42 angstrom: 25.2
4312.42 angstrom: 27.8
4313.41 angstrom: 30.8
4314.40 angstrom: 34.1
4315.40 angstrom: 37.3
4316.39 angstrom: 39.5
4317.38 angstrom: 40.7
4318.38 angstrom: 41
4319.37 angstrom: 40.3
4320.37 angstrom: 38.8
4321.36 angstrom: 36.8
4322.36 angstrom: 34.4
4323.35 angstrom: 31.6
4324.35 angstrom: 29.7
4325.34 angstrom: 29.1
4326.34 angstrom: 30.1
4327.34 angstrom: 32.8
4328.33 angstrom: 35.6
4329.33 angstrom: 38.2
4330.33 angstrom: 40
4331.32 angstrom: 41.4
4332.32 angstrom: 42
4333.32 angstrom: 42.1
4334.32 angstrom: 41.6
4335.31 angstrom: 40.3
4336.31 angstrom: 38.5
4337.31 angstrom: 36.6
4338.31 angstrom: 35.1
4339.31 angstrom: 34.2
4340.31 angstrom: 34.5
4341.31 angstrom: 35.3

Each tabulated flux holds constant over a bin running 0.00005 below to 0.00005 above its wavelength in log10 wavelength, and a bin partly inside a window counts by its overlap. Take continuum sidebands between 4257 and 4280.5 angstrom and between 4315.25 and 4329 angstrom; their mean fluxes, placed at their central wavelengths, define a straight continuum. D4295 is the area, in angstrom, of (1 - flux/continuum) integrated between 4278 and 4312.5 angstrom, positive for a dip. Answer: 5.4 angstrom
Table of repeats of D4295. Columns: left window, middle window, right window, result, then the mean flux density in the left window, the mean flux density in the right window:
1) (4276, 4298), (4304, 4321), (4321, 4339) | 2.0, 30.7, 36.4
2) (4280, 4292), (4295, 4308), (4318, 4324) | 3.4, 31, 36.9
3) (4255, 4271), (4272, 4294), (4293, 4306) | -1.2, 31.6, 26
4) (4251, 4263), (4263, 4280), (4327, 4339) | 0.5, 29.7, 38.7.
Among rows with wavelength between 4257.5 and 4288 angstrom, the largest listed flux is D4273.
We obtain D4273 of 35.4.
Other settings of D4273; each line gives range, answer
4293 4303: 30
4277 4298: 33.5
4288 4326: 41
